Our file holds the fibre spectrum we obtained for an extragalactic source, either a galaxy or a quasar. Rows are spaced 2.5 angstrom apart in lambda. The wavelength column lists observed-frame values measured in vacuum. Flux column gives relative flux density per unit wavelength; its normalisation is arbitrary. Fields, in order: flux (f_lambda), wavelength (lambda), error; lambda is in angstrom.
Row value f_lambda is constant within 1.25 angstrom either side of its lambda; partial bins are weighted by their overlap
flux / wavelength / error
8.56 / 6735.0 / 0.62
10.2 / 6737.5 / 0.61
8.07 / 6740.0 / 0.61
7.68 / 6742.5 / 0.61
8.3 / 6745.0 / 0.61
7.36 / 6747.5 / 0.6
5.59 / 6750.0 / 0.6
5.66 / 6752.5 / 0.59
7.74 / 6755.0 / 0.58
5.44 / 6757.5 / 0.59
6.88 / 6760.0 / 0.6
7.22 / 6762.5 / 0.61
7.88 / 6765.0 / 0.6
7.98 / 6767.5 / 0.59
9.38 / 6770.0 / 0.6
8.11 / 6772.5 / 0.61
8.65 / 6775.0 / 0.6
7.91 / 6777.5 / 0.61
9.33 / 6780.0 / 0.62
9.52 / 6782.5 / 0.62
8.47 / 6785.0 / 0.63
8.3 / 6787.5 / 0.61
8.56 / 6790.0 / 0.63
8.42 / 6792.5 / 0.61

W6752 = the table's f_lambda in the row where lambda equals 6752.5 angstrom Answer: 5.66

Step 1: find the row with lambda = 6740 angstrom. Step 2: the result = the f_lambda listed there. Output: 8.07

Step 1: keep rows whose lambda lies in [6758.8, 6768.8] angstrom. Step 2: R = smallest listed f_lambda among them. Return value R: 6.88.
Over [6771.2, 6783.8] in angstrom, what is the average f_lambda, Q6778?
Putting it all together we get 8.71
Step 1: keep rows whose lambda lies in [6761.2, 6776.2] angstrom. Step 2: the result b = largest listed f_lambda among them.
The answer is 9.38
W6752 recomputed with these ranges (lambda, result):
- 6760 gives 6.88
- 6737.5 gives 10.2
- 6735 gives 8.56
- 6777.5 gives 7.91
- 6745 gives 8.3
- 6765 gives 7.88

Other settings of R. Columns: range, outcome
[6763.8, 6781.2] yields 7.88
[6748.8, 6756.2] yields 5.59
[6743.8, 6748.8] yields 7.36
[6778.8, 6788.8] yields 8.3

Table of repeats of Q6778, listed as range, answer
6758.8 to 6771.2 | 7.87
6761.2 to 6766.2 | 7.54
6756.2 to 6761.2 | 6.17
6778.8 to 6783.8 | 9.42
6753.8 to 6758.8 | 6.58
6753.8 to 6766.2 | 7.03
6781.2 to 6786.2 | 9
